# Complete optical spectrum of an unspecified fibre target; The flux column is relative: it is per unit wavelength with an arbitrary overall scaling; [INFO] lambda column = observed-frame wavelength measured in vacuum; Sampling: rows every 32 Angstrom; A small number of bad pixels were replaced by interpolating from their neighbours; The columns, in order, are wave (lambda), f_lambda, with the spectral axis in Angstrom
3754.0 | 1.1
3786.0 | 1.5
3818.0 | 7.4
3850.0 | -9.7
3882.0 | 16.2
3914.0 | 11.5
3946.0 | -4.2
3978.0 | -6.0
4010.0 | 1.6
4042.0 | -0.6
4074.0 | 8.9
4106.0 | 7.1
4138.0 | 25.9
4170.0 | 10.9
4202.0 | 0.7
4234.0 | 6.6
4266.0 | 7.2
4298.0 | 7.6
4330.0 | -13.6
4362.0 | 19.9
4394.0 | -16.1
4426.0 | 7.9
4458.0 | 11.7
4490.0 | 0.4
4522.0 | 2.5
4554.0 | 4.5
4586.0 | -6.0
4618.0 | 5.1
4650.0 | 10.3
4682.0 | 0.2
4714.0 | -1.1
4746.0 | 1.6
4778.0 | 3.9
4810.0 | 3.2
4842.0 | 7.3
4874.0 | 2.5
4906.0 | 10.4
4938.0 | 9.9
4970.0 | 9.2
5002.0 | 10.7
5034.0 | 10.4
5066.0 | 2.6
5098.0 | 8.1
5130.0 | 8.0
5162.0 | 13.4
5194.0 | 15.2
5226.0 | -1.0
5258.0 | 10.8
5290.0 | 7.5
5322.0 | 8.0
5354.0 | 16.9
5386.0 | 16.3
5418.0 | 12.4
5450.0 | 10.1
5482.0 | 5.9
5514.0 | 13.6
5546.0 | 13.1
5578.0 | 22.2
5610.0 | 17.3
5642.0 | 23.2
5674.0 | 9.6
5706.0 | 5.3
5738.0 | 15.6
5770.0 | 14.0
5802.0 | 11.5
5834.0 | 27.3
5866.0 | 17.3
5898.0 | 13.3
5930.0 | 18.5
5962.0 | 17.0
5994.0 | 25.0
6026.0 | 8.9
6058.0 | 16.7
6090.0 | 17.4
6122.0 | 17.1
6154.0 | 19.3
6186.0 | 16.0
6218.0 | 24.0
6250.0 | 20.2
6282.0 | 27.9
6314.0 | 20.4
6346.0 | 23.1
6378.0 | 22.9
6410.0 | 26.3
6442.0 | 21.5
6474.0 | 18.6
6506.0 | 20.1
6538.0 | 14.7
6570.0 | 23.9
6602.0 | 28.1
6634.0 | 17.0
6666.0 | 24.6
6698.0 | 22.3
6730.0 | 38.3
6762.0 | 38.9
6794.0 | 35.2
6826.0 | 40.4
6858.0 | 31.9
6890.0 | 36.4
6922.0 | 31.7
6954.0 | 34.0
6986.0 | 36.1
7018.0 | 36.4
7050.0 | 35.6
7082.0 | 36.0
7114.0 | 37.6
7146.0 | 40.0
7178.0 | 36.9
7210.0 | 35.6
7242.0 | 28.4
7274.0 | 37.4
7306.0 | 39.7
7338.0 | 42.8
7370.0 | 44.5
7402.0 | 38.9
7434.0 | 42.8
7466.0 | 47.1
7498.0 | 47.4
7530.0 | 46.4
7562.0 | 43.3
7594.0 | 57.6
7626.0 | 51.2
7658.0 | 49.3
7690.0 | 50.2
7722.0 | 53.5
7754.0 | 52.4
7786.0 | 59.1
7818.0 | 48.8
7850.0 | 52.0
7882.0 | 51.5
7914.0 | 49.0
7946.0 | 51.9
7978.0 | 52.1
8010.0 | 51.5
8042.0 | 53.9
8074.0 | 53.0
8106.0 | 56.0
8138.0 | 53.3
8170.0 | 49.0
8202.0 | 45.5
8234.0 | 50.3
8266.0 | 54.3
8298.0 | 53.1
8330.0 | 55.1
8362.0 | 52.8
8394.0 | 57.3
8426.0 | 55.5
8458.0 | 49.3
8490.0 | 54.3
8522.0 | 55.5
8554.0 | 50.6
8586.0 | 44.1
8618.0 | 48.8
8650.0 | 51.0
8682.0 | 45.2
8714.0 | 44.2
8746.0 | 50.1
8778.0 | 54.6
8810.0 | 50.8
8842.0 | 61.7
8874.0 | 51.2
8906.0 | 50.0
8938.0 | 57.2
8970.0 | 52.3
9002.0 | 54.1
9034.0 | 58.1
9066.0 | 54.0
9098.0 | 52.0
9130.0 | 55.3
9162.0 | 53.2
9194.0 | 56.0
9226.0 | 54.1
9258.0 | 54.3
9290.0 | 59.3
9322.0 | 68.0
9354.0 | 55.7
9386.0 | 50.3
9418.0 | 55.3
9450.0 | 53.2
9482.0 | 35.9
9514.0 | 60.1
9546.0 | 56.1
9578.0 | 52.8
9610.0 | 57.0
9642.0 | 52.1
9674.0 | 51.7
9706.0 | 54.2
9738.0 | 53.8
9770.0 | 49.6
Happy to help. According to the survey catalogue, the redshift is 0.685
